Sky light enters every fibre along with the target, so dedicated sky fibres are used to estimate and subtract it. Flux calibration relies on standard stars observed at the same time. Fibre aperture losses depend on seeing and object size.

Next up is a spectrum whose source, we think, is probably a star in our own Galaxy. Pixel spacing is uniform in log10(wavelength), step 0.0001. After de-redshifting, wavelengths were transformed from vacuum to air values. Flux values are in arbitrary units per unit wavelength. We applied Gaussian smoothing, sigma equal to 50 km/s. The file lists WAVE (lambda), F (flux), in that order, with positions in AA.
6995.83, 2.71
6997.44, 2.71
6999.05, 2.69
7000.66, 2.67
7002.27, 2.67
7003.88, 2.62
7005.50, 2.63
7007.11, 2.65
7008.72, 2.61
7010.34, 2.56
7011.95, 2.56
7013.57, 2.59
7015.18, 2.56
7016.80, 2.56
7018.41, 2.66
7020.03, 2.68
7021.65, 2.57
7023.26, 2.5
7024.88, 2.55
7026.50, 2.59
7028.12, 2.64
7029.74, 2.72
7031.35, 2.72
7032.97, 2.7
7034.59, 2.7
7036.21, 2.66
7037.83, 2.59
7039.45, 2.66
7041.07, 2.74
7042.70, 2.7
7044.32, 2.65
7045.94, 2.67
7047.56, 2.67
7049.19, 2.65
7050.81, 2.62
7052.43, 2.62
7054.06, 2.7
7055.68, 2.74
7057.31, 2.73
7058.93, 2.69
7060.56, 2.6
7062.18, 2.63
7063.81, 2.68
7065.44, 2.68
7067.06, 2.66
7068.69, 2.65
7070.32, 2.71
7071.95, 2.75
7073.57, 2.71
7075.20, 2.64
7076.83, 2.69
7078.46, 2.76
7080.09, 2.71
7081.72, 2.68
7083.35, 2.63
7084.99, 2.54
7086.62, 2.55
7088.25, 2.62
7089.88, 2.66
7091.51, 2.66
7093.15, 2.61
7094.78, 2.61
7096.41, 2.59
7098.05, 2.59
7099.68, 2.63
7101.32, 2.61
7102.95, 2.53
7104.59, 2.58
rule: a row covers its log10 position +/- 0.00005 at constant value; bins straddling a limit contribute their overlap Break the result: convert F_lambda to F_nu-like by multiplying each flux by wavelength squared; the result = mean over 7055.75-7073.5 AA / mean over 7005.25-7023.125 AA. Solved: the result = 1.05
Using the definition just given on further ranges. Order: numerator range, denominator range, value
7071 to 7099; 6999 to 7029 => 1.04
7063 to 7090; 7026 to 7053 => 1.01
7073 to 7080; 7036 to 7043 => 1.02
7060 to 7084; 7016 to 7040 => 1.03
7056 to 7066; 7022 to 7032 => 1.03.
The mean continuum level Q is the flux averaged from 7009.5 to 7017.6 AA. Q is 2.56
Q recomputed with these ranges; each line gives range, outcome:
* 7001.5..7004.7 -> 2.64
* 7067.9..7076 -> 2.69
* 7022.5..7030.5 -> 2.6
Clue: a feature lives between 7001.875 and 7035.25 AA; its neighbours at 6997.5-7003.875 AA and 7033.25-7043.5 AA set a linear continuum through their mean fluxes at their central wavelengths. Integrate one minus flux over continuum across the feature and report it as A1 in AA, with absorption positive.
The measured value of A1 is 0.7 AA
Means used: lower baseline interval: 2.68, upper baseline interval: 2.67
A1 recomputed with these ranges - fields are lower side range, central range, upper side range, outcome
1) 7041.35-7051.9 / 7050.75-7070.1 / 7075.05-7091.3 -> -0.1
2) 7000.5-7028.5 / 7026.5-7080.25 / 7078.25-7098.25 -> -1.3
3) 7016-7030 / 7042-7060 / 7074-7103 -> -0.4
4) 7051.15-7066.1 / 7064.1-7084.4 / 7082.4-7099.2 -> -0.4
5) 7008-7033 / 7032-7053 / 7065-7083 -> -0.2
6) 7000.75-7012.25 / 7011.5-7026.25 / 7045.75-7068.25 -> 0.3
